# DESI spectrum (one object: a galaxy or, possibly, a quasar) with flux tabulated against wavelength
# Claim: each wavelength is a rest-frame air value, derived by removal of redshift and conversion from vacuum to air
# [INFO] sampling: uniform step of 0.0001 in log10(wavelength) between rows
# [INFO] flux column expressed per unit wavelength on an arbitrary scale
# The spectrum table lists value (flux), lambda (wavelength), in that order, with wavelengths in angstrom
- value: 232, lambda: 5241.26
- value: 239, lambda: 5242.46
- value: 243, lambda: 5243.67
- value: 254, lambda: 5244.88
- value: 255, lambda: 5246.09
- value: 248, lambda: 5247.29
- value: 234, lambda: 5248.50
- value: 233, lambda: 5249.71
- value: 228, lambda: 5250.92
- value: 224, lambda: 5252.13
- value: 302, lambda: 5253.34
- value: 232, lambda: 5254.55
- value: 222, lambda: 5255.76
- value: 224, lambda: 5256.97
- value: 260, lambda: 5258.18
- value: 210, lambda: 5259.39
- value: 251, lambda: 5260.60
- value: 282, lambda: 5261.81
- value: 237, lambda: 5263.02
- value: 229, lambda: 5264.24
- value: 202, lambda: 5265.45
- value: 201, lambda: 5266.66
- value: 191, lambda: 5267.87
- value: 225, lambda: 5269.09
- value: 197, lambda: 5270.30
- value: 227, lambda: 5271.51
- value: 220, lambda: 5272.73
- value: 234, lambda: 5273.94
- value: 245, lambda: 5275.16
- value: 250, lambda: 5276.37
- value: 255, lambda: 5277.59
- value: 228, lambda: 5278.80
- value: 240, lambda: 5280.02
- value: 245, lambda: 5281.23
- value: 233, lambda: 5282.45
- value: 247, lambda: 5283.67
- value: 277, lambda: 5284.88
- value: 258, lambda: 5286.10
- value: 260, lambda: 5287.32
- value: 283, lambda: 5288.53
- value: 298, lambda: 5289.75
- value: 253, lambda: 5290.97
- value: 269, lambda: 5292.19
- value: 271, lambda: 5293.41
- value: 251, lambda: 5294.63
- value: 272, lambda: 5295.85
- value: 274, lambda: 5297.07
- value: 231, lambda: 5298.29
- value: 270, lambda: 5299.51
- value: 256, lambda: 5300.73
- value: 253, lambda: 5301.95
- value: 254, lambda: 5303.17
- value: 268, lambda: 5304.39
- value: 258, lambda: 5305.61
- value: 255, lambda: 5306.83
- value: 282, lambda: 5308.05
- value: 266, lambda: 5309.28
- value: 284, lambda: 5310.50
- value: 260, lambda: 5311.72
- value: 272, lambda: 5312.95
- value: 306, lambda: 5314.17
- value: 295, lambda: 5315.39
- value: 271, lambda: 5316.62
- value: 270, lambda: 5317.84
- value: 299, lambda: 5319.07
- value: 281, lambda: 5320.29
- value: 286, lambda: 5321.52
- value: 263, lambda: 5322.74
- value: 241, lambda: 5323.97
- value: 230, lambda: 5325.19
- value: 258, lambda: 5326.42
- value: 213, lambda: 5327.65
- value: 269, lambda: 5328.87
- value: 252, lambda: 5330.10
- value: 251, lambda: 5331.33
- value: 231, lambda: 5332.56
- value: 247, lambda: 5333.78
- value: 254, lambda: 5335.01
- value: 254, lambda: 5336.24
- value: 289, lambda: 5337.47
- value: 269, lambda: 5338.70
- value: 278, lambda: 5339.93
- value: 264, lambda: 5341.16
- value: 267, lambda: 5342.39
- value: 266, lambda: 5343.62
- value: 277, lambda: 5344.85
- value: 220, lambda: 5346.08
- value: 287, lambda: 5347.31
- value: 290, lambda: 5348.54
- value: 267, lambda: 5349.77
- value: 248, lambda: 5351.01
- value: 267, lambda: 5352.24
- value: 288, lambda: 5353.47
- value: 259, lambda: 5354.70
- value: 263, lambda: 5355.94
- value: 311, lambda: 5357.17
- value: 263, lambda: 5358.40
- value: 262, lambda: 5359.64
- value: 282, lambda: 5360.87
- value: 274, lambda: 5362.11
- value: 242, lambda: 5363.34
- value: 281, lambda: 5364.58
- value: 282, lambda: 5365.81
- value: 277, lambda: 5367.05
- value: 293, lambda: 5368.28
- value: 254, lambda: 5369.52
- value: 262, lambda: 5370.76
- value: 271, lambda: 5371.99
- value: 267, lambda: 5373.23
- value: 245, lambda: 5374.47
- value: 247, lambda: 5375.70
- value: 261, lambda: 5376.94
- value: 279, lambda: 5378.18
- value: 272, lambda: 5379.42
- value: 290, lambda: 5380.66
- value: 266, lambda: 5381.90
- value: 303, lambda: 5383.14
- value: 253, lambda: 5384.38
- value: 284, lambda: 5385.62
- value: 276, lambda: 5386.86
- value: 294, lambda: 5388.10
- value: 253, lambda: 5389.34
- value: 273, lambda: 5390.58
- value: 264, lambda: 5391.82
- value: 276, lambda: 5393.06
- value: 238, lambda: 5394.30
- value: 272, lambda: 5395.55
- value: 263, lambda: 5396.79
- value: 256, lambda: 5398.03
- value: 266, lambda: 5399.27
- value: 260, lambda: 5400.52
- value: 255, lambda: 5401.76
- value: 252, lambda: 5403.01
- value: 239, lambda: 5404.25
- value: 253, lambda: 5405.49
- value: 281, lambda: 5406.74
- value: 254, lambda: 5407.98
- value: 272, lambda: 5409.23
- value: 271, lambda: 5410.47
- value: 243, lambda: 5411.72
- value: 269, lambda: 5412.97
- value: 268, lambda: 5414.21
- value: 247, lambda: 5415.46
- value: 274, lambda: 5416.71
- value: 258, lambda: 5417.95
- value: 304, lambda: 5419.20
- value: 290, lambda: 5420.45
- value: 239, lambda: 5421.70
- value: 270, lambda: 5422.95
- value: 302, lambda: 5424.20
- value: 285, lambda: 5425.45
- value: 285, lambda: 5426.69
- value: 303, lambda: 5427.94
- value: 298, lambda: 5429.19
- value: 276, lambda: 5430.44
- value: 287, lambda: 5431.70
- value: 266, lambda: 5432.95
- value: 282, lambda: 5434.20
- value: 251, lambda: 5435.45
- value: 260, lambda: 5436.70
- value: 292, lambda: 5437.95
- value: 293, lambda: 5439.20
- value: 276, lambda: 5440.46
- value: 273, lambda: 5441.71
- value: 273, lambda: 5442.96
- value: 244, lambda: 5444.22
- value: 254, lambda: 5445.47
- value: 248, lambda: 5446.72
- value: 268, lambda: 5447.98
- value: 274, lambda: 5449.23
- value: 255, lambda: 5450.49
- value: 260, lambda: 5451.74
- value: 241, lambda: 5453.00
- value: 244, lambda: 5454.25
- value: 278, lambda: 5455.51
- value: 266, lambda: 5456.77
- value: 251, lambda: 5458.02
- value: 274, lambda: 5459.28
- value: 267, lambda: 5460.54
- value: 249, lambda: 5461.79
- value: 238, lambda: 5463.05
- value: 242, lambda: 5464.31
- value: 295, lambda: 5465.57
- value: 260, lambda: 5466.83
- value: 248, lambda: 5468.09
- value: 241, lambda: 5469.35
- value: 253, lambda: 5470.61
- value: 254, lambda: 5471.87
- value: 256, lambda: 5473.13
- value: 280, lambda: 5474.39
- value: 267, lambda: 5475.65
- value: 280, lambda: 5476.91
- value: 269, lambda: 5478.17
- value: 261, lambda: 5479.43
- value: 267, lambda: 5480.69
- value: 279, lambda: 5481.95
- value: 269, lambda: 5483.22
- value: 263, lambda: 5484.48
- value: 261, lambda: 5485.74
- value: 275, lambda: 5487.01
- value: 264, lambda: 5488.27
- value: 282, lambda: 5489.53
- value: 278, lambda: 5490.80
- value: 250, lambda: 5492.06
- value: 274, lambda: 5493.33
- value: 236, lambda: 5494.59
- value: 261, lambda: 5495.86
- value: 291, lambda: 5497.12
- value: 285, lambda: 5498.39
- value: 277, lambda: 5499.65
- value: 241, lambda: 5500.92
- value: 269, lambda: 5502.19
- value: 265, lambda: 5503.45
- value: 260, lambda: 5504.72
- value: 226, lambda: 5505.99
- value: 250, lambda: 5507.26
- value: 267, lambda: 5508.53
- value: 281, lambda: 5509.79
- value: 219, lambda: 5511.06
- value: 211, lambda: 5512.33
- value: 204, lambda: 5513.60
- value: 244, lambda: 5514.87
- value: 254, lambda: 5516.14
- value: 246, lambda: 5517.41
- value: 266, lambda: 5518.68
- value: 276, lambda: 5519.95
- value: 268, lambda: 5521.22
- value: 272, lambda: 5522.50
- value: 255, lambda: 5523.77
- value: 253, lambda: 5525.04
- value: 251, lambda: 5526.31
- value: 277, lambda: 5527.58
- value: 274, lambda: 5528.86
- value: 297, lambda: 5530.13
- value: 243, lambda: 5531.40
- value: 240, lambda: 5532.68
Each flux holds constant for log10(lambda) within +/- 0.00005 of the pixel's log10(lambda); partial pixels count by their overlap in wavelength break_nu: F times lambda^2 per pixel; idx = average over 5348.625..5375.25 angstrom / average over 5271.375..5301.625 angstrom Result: 1.09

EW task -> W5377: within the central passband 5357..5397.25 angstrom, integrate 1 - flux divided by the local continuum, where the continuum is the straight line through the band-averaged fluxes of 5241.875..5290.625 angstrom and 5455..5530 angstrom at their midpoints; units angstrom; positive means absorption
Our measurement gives -3.17 angstrom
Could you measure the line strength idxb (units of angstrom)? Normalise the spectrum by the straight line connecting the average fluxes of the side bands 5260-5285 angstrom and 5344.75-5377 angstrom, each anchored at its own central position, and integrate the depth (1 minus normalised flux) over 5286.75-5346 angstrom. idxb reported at -3.4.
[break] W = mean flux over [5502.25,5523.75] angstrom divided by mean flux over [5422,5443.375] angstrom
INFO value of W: 0.90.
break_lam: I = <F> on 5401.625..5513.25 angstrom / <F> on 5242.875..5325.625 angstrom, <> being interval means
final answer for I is 1.05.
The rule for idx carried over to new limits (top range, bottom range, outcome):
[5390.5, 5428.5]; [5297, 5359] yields 1.04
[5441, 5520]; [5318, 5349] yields 1.05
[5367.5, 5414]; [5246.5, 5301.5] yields 1.14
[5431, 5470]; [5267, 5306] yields 1.12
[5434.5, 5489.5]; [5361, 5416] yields 1.02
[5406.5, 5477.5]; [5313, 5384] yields 1.03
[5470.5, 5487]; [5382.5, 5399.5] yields 1.02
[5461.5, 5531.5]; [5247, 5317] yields 1.13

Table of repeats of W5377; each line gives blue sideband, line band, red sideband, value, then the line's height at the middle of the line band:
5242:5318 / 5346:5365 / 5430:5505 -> -1.05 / 256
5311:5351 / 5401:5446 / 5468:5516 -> -1.52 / 262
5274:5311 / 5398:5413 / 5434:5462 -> 0.21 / 263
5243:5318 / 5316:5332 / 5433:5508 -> -0.44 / 253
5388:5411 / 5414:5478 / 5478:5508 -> -0.99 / 263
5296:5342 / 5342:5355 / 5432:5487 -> -0.17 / 264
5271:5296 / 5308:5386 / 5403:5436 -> -1.90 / 262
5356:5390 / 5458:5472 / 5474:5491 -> 0.76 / 271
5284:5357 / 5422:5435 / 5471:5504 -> -0.83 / 267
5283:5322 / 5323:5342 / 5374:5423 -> 1.04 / 268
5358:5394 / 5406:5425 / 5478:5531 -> -0.15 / 267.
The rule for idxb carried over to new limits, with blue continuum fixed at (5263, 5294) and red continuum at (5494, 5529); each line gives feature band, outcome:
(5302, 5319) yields -2.0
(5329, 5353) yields -1.7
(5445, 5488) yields -1.4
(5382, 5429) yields -3.7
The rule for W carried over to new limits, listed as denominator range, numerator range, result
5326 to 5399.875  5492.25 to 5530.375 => 0.97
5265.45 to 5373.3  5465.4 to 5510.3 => 1.02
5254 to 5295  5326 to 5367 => 1.10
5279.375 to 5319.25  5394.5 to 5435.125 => 1.01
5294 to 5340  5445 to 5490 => 1.00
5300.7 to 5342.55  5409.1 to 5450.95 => 1.03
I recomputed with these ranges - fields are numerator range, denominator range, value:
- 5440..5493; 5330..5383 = 0.98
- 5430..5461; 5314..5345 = 1.01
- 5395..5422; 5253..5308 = 1.07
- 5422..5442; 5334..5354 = 1.05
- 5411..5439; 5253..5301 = 1.12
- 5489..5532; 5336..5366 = 0.96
